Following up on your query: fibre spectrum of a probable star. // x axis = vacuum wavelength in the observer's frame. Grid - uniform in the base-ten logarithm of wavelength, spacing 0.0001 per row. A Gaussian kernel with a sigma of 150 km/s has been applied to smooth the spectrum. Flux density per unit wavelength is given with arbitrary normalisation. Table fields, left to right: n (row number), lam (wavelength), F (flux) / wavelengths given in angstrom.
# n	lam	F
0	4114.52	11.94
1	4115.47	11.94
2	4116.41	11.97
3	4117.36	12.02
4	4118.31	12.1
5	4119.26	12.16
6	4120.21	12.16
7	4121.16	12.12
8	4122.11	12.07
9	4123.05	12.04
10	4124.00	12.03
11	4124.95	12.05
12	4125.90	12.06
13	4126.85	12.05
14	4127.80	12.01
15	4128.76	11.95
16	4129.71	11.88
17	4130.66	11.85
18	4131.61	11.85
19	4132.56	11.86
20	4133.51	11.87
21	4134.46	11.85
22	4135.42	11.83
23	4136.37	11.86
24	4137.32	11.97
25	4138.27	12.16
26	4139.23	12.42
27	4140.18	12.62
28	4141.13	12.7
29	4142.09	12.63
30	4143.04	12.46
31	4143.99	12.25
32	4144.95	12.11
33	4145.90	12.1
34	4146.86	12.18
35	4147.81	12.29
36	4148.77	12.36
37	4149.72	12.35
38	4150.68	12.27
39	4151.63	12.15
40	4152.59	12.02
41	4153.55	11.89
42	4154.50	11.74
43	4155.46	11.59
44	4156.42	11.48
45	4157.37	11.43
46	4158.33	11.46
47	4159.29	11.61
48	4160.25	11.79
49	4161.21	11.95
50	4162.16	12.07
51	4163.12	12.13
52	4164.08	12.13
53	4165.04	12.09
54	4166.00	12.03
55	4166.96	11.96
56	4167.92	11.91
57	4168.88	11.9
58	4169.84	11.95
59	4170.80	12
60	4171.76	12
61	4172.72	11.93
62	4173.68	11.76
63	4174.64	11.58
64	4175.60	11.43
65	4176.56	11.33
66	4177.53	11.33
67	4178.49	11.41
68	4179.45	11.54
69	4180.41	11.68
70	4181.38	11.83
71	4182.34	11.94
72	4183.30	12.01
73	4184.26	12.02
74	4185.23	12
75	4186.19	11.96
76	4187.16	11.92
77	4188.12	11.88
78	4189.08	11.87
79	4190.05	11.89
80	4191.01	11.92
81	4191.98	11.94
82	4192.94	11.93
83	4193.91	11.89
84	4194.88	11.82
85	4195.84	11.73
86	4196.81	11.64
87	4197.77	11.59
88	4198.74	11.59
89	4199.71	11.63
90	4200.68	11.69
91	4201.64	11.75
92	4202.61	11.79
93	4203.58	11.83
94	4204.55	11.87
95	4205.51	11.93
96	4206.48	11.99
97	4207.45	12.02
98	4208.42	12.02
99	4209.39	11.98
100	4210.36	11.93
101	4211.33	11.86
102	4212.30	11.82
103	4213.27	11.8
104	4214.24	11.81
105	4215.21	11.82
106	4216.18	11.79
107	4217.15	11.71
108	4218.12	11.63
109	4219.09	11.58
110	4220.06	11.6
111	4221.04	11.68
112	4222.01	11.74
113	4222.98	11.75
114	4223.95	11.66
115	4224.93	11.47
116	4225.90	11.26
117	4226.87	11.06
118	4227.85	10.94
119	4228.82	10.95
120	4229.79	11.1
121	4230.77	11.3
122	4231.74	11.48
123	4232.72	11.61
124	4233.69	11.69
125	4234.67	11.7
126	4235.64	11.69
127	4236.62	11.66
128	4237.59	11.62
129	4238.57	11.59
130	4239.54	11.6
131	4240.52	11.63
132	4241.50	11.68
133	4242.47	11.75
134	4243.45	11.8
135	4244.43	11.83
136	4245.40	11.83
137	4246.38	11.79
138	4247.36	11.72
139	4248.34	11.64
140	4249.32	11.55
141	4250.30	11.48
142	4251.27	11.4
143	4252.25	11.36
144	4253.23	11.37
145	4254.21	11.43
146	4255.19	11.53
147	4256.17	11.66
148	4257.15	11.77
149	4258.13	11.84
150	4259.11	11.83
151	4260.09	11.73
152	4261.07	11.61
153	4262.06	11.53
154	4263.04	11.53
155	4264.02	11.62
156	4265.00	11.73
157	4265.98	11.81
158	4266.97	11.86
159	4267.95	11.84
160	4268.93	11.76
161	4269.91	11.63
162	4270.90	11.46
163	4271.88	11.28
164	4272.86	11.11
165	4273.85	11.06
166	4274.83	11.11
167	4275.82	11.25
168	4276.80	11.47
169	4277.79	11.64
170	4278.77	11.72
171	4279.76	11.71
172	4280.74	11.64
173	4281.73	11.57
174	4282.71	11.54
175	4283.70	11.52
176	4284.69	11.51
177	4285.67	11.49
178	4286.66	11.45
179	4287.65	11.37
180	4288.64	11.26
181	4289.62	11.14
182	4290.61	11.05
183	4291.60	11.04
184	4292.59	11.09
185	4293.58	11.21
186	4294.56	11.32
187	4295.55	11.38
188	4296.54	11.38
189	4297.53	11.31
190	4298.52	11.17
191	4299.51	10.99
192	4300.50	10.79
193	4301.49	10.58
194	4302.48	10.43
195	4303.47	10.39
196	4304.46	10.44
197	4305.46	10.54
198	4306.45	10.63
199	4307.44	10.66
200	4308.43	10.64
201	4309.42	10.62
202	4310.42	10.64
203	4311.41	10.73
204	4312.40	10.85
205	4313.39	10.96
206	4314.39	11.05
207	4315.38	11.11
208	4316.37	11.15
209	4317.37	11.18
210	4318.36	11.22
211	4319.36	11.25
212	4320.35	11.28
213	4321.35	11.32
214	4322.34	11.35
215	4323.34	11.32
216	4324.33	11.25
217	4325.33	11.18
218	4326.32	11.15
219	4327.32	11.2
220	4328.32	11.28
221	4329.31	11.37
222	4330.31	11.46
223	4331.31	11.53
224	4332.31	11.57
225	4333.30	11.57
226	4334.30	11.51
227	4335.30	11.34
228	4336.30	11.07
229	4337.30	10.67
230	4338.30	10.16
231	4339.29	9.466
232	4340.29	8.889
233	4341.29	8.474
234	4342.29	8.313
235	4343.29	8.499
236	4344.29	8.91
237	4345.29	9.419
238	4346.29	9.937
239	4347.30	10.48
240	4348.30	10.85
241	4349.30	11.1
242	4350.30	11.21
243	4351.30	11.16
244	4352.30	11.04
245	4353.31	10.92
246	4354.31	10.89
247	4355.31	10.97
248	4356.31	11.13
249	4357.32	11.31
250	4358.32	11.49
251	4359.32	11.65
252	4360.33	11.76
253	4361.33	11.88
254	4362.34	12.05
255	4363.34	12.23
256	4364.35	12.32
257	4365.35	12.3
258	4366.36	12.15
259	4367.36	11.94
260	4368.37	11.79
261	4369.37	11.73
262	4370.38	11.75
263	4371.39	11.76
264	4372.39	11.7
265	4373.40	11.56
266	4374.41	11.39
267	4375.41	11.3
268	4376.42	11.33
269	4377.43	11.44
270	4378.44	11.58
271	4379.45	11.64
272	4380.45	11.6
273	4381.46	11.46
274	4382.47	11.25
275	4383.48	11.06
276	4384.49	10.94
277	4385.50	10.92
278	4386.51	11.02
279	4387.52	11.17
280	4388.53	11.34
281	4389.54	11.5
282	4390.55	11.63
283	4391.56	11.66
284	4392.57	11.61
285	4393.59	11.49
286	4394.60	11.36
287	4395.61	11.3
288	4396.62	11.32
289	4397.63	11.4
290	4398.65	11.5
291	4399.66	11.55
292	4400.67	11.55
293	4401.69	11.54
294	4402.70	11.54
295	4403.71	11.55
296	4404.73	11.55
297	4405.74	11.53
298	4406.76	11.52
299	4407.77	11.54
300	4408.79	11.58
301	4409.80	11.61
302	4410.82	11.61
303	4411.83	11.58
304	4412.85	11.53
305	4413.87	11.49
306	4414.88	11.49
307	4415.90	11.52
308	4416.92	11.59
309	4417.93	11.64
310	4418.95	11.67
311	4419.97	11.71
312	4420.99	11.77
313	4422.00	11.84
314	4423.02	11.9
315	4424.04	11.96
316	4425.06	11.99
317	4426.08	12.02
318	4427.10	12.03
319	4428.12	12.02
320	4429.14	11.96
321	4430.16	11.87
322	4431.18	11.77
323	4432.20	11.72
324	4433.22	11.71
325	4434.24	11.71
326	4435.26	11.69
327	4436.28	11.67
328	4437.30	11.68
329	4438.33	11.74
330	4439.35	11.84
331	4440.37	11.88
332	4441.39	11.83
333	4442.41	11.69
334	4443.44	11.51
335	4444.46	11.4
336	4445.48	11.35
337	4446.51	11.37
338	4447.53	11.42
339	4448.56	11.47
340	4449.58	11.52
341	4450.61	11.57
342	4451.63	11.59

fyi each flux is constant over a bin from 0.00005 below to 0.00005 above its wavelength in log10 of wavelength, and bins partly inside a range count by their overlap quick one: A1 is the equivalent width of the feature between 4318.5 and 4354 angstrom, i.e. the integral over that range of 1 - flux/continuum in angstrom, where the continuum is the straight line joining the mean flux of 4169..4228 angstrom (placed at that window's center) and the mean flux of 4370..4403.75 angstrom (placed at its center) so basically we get 2.6 angstrom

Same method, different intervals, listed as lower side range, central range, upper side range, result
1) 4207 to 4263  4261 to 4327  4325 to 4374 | 0.6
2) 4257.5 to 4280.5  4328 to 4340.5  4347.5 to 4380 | 0.6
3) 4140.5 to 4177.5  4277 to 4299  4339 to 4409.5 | 0.2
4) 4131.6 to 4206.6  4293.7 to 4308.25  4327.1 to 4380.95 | 0.6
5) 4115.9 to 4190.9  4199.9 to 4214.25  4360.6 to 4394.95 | 0.0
